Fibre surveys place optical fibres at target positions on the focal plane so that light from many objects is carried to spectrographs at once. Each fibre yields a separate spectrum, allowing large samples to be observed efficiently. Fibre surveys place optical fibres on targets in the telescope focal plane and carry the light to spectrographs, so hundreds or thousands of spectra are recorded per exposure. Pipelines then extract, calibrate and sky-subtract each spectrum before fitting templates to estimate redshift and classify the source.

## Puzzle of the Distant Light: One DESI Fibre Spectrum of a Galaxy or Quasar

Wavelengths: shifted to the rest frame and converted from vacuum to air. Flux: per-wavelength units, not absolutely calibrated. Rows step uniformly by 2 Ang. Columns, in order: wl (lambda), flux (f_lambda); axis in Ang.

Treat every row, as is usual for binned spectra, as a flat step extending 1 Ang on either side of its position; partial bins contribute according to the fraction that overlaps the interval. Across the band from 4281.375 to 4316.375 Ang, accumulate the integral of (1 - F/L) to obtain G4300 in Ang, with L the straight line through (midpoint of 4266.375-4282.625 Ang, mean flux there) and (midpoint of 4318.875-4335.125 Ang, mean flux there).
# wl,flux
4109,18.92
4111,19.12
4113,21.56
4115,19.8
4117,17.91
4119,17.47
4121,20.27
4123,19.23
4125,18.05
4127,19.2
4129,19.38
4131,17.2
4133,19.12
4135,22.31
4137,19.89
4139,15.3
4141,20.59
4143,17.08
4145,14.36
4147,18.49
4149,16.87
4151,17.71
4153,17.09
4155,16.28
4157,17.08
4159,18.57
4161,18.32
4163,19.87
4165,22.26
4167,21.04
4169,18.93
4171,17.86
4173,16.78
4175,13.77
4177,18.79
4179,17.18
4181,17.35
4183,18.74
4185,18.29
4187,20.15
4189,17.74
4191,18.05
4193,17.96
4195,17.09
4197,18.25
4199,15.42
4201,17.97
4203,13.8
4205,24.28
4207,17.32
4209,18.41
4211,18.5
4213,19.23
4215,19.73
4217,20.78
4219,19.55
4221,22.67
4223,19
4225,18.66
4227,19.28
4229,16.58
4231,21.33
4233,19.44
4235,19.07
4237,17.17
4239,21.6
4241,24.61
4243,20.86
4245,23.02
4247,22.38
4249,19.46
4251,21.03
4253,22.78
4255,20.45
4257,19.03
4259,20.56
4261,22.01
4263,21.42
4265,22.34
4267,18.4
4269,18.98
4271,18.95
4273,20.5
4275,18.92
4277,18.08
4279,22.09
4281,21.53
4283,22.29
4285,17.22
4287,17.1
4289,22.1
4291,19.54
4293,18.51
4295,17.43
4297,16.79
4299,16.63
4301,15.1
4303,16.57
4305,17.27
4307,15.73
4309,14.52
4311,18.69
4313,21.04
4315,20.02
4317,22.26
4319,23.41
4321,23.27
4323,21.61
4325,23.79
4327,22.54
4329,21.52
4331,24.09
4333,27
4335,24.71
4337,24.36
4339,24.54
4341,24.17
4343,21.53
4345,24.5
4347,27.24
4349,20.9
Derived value 5.4 Ang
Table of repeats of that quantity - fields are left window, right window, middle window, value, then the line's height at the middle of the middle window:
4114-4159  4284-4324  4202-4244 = -2.55 Ang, 18.5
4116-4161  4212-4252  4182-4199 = 1.07 Ang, 19.3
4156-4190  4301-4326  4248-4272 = -1.60 Ang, 19.2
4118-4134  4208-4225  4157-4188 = 1.19 Ang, 19.2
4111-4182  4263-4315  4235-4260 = -3.18 Ang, 18.6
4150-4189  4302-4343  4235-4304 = 1.70 Ang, 20.4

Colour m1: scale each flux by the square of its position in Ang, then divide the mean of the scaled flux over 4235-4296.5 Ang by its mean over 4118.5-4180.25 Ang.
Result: 1.17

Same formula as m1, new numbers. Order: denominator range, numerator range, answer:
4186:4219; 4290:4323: 1.06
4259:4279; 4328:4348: 1.25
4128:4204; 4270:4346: 1.22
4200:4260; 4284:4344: 1.07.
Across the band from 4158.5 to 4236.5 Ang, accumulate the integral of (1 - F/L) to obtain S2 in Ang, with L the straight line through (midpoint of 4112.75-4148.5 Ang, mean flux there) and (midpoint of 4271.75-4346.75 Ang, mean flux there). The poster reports 2.9 Ang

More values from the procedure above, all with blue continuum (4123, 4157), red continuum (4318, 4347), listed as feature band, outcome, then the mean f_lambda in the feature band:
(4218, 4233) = 0.75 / 19.6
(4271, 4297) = 3.32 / 19.5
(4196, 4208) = 1.25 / 17.8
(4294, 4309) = 4.25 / 16.4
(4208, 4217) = 0.47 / 19.2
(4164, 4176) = 0.31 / 18.4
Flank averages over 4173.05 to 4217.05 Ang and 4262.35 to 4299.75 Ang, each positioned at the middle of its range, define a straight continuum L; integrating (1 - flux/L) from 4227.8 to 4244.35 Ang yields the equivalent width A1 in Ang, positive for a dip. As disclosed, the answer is -1.27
